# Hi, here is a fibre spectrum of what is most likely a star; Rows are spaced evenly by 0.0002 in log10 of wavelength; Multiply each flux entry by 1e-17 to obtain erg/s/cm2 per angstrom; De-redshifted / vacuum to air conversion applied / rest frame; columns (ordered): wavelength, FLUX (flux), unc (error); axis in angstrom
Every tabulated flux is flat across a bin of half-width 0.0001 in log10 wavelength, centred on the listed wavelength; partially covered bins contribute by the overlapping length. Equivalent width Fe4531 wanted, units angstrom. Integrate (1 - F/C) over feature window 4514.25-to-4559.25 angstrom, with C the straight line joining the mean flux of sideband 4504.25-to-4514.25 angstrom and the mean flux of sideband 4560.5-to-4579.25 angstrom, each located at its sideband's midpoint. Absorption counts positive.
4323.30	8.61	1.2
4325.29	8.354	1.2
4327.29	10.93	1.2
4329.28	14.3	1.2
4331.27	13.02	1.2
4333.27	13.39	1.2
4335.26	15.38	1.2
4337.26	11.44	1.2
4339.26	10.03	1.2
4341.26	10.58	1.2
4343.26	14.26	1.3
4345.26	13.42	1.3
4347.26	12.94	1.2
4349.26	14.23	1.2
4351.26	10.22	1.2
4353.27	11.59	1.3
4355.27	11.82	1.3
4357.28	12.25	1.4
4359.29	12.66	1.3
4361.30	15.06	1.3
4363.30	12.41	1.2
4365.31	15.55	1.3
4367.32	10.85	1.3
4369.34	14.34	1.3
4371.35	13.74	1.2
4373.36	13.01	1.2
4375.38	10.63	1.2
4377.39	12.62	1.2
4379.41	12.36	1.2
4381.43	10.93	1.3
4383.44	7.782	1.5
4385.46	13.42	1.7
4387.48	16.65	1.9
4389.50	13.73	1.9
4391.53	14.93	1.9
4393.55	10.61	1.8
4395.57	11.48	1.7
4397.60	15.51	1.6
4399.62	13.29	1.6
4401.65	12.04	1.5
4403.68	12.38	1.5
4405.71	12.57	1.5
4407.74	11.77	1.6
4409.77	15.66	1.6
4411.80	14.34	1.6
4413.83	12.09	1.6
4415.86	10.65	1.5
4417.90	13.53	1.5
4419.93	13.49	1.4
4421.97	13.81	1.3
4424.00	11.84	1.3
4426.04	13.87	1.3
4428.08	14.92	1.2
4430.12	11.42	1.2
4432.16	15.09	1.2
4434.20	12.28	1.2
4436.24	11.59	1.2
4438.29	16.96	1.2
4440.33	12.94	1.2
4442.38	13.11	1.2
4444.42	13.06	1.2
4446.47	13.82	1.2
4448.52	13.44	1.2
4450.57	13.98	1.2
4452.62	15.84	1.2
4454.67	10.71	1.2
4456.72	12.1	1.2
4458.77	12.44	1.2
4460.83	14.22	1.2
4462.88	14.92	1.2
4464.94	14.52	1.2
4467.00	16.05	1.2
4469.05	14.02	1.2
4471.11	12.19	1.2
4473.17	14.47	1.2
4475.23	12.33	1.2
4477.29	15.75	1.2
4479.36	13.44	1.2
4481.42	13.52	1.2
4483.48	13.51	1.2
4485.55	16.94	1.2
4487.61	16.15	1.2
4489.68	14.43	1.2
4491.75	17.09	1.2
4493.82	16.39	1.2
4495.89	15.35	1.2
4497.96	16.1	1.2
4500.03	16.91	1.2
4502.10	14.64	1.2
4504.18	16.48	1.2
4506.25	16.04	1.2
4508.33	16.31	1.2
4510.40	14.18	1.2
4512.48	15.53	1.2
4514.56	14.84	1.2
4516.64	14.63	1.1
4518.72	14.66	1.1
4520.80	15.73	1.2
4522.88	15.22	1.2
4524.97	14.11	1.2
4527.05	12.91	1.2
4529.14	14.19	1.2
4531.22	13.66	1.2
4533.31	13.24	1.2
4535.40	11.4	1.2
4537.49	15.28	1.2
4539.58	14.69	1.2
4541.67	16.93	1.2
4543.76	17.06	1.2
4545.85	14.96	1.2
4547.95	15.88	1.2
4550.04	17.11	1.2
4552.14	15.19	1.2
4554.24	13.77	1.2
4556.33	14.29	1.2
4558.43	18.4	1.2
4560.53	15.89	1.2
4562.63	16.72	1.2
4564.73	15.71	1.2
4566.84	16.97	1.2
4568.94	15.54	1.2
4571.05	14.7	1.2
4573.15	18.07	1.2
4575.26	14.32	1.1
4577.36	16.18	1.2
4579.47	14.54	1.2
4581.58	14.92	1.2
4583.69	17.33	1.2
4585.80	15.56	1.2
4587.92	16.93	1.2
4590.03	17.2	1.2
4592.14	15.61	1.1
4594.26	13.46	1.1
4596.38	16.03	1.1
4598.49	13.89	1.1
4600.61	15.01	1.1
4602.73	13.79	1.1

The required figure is 2.41 angstrom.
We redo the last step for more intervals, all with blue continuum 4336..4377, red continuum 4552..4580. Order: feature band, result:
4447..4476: 1.0 angstrom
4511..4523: 0.0 angstrom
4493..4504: -0.9 angstrom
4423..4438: 0.6 angstrom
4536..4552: -0.4 angstrom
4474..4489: 0.0 angstrom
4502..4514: -0.6 angstrom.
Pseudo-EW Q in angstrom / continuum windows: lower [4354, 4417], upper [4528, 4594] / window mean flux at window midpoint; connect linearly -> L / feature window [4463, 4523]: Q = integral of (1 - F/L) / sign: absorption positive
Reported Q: -2.5 angstrom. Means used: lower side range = 12.8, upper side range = 15.5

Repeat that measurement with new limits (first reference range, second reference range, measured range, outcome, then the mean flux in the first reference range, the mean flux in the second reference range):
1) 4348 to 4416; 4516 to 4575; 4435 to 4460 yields 0.8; 12.8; 15.2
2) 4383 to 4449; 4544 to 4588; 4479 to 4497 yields -1.0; 13.2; 15.9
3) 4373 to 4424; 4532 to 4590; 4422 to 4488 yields -0.1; 12.8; 15.6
